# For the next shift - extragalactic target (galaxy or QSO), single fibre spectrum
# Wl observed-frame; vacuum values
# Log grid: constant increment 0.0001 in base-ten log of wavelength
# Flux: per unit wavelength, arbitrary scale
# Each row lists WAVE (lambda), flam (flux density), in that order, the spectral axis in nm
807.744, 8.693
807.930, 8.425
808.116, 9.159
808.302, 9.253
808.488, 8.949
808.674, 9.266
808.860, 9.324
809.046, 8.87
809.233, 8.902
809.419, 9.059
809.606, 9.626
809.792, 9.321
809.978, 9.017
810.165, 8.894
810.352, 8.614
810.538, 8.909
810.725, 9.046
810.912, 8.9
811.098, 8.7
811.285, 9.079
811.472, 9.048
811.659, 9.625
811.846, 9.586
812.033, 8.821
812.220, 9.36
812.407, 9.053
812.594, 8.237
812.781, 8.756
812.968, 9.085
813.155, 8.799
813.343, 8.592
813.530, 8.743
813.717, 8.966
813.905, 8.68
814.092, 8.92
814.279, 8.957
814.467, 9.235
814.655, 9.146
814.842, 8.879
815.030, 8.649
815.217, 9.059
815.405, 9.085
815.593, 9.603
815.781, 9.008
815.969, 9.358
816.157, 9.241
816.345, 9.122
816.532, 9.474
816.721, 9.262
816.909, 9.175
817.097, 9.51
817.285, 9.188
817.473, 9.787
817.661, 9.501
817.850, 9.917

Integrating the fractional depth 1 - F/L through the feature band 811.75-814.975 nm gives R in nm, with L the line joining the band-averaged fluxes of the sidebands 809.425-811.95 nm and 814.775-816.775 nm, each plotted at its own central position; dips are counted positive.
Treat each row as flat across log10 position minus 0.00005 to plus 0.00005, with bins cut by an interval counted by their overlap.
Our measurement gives 0.07 nm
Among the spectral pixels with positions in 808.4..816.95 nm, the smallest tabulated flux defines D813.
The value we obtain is 8.237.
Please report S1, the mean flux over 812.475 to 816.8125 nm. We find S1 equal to 8.99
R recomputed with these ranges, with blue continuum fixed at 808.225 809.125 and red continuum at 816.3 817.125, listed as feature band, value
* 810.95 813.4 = 0.06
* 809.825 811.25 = 0.04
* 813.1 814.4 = 0.06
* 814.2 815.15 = 0.03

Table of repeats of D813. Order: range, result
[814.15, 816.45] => 8.649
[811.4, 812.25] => 8.821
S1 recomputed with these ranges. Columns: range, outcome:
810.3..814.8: 8.96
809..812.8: 9.03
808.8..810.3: 9.1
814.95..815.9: 9.09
